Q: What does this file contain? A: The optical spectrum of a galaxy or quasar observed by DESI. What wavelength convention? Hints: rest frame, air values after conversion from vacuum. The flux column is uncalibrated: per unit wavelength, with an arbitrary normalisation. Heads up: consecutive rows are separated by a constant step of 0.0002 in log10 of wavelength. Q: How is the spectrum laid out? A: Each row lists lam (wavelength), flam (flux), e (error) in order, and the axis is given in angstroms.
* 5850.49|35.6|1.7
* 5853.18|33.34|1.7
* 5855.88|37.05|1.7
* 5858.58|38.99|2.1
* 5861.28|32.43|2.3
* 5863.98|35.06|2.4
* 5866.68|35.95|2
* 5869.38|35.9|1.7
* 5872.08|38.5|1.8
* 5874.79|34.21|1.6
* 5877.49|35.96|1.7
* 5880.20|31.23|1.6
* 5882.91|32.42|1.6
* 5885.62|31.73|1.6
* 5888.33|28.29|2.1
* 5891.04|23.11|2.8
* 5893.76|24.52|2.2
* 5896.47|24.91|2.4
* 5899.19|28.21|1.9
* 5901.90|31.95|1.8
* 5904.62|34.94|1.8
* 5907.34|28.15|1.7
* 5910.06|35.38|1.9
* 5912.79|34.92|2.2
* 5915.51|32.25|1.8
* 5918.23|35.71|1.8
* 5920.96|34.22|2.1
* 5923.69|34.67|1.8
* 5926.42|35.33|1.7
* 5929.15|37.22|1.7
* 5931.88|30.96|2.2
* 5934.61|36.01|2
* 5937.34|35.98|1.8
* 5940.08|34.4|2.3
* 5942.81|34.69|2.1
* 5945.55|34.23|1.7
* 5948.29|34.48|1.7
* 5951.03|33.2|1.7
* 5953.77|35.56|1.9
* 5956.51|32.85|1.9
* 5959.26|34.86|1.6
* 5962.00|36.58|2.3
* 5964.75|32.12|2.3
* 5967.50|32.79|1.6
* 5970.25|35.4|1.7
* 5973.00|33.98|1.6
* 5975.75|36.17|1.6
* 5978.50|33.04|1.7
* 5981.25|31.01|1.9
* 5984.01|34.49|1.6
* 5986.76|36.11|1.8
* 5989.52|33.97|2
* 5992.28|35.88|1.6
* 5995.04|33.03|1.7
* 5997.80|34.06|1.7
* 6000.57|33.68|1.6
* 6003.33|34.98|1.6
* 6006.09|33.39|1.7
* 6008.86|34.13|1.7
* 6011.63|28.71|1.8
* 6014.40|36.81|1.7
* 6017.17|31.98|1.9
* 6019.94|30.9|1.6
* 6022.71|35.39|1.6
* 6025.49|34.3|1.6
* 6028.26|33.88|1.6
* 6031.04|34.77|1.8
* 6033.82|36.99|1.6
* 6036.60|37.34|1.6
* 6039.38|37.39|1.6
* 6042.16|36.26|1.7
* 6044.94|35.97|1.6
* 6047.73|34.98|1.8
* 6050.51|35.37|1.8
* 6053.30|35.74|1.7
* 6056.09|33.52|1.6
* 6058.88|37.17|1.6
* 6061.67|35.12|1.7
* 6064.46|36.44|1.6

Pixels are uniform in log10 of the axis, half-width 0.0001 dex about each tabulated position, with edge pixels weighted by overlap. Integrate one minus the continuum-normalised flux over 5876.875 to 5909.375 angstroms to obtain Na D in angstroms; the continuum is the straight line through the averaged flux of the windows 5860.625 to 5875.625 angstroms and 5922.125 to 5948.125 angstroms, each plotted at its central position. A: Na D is 5.2 angstroms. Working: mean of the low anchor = 35.5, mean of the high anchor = 34.8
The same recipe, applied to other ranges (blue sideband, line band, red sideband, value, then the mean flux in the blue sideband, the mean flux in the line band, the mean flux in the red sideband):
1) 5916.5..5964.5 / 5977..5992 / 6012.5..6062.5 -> 0.4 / 34.7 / 33.9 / 35.2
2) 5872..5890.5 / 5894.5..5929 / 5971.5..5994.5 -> 0.4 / 32.4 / 32.6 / 34.3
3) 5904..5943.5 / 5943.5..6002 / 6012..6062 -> 0.8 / 34.3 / 34.2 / 35.1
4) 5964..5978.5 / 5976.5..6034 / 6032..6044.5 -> 2.6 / 34.1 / 33.8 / 36.8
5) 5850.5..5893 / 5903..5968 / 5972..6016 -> -0.9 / 33.5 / 34.2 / 34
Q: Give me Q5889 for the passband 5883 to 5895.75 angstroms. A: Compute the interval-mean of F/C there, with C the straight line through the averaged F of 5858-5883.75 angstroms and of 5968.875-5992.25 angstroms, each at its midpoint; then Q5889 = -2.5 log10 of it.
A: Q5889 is 0.26 mag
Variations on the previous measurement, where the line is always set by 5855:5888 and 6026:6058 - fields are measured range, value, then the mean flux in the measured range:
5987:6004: 0.032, 34.3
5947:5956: 0.027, 34.3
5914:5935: 0.016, 34.5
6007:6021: 0.093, 32.6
